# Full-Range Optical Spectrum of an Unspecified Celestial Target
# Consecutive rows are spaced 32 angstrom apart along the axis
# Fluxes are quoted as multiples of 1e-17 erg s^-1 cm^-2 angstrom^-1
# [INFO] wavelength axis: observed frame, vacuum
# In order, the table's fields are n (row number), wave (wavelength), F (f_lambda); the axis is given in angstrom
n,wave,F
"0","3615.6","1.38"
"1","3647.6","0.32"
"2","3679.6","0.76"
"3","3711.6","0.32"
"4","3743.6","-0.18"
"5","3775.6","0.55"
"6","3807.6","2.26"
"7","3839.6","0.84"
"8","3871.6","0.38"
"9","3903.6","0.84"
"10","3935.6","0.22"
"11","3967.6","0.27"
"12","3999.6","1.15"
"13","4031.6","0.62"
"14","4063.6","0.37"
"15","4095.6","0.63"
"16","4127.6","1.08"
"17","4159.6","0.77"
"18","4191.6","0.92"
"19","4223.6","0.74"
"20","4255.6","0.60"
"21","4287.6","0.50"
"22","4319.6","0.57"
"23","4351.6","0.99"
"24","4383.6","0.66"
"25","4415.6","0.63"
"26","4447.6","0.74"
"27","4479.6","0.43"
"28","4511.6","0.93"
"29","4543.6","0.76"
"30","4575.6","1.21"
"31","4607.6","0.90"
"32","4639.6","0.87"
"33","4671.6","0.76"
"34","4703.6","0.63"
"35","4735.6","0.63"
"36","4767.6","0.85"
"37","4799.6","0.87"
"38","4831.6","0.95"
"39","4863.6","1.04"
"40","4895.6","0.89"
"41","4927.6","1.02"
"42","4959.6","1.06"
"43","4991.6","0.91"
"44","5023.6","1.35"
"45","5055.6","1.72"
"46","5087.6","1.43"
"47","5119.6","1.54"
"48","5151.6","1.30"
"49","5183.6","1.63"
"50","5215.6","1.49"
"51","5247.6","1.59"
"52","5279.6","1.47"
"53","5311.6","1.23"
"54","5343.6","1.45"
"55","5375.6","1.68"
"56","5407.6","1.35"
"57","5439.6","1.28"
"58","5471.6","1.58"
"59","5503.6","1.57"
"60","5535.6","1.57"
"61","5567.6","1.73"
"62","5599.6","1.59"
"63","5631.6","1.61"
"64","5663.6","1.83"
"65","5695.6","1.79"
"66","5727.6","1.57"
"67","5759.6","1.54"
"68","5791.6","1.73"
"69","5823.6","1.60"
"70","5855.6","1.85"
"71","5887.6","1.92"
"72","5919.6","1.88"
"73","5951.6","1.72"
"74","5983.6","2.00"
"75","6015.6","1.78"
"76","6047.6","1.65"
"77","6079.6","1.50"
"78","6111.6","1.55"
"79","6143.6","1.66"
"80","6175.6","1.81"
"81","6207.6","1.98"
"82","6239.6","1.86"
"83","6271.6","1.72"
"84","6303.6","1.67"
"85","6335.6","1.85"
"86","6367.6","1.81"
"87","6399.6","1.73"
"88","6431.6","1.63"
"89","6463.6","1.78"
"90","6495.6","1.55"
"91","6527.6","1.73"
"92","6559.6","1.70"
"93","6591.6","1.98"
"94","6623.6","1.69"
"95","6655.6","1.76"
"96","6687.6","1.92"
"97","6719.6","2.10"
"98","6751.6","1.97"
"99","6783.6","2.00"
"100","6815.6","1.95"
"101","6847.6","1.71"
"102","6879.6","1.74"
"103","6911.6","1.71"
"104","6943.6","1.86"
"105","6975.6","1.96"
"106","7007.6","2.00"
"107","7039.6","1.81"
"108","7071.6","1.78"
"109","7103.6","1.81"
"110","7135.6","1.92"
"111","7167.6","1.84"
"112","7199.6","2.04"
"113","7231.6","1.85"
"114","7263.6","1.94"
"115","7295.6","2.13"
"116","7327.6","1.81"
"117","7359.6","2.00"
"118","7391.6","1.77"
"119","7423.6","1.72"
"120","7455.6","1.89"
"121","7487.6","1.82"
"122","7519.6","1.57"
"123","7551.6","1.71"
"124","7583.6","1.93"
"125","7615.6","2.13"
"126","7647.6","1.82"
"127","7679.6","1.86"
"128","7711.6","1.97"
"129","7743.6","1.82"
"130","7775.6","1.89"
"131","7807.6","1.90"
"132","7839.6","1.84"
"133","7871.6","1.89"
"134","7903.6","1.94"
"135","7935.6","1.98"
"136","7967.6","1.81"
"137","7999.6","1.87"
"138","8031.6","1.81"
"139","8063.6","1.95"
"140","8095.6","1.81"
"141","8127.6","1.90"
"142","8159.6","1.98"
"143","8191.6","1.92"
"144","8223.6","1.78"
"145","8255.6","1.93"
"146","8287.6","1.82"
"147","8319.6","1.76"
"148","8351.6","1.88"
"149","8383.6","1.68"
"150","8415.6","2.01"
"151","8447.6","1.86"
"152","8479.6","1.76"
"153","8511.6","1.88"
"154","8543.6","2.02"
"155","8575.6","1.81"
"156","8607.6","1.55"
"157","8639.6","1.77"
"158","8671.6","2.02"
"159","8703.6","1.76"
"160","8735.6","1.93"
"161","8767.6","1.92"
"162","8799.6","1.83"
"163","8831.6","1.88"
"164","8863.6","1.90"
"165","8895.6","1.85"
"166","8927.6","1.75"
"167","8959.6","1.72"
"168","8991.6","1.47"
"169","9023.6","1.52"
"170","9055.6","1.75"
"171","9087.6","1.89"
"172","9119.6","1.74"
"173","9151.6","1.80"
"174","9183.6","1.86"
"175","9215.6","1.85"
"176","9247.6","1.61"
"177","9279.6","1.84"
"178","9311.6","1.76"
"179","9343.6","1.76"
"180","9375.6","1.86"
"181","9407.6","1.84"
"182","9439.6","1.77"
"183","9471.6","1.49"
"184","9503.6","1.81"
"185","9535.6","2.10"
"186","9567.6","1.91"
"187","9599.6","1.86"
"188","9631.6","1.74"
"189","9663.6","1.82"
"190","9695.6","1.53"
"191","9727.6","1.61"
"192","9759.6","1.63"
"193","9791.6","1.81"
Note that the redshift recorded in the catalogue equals 0.256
